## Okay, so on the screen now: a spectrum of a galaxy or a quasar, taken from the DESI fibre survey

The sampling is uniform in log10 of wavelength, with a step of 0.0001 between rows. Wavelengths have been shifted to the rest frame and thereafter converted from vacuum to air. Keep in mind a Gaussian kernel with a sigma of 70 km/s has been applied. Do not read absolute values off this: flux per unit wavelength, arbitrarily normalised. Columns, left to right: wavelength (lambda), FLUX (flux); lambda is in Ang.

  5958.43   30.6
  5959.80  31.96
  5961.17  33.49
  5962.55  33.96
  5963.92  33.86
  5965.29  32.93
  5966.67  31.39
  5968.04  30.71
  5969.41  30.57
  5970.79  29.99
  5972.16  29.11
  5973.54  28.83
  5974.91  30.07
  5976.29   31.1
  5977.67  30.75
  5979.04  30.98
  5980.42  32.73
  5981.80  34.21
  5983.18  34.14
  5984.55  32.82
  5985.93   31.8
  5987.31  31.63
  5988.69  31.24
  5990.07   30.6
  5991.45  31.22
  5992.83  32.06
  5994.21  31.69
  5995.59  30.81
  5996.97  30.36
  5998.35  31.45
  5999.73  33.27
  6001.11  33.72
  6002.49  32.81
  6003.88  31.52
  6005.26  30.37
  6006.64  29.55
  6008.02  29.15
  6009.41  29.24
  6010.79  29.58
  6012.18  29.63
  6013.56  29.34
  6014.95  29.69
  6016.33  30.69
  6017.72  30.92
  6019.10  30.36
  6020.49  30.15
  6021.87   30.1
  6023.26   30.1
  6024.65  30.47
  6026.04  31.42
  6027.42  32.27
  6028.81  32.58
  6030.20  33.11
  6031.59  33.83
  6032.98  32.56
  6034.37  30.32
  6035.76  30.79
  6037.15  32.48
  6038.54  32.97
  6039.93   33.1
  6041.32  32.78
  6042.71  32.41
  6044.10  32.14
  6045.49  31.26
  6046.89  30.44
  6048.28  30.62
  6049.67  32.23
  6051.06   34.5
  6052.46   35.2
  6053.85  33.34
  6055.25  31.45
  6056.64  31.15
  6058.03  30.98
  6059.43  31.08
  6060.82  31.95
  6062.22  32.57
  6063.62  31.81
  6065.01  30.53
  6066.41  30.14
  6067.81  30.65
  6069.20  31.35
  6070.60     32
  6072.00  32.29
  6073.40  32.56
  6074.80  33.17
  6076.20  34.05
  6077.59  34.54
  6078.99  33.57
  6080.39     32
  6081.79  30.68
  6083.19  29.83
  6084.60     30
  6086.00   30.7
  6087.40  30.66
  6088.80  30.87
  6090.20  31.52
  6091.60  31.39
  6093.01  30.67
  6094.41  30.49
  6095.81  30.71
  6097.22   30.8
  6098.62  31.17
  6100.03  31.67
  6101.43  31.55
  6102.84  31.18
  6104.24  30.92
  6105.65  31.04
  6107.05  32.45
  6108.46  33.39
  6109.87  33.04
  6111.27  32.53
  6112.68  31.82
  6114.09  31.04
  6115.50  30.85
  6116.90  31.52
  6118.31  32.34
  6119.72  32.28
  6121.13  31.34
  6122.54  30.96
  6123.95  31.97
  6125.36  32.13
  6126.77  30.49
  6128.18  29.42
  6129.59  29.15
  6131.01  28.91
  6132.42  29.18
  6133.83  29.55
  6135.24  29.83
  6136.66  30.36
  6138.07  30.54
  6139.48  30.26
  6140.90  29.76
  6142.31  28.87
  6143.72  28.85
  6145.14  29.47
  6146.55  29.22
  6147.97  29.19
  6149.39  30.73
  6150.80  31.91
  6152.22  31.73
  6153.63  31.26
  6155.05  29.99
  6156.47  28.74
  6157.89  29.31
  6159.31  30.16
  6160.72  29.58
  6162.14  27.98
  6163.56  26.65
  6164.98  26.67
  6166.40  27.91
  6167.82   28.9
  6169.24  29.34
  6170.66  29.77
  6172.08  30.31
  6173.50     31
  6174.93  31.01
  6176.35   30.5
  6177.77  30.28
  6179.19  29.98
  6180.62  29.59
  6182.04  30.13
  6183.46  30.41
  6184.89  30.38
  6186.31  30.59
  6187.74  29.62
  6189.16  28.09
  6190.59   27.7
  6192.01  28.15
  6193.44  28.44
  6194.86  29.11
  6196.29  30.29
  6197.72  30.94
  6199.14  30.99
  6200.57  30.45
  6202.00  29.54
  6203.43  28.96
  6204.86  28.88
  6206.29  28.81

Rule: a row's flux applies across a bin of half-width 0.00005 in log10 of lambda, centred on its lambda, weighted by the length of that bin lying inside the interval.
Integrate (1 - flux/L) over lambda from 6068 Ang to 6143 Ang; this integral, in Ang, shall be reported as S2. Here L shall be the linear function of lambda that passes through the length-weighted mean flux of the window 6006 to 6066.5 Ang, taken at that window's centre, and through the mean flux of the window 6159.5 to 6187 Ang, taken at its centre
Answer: -1.9 Ang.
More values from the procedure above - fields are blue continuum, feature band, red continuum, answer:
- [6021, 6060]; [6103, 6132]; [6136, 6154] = -0.67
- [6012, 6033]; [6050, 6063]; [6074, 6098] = -0.48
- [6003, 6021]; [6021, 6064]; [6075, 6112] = -1.92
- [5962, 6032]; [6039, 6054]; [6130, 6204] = -0.85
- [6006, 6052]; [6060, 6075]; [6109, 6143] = -0.30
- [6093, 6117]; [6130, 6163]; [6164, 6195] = 0.63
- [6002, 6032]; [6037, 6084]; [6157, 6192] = -2.71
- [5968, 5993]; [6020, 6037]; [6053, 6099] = -0.05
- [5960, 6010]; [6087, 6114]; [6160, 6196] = -1.15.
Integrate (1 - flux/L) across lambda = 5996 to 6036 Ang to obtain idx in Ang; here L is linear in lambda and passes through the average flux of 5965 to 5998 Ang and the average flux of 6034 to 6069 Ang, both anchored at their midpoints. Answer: 0.7 Ang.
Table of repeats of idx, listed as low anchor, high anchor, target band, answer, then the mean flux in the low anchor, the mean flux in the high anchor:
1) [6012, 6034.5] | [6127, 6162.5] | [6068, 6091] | -1.0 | 31.1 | 29.8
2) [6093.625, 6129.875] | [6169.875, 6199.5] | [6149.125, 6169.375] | 0.7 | 31.4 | 29.9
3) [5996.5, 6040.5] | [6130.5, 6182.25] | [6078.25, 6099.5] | -0.4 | 31.2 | 29.7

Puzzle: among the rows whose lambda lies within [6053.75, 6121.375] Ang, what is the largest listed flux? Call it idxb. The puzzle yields 34.54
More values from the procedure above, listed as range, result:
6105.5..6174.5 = 33.39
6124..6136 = 32.13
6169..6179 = 31.01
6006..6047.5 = 33.83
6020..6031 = 33.11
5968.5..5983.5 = 34.21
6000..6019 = 33.72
